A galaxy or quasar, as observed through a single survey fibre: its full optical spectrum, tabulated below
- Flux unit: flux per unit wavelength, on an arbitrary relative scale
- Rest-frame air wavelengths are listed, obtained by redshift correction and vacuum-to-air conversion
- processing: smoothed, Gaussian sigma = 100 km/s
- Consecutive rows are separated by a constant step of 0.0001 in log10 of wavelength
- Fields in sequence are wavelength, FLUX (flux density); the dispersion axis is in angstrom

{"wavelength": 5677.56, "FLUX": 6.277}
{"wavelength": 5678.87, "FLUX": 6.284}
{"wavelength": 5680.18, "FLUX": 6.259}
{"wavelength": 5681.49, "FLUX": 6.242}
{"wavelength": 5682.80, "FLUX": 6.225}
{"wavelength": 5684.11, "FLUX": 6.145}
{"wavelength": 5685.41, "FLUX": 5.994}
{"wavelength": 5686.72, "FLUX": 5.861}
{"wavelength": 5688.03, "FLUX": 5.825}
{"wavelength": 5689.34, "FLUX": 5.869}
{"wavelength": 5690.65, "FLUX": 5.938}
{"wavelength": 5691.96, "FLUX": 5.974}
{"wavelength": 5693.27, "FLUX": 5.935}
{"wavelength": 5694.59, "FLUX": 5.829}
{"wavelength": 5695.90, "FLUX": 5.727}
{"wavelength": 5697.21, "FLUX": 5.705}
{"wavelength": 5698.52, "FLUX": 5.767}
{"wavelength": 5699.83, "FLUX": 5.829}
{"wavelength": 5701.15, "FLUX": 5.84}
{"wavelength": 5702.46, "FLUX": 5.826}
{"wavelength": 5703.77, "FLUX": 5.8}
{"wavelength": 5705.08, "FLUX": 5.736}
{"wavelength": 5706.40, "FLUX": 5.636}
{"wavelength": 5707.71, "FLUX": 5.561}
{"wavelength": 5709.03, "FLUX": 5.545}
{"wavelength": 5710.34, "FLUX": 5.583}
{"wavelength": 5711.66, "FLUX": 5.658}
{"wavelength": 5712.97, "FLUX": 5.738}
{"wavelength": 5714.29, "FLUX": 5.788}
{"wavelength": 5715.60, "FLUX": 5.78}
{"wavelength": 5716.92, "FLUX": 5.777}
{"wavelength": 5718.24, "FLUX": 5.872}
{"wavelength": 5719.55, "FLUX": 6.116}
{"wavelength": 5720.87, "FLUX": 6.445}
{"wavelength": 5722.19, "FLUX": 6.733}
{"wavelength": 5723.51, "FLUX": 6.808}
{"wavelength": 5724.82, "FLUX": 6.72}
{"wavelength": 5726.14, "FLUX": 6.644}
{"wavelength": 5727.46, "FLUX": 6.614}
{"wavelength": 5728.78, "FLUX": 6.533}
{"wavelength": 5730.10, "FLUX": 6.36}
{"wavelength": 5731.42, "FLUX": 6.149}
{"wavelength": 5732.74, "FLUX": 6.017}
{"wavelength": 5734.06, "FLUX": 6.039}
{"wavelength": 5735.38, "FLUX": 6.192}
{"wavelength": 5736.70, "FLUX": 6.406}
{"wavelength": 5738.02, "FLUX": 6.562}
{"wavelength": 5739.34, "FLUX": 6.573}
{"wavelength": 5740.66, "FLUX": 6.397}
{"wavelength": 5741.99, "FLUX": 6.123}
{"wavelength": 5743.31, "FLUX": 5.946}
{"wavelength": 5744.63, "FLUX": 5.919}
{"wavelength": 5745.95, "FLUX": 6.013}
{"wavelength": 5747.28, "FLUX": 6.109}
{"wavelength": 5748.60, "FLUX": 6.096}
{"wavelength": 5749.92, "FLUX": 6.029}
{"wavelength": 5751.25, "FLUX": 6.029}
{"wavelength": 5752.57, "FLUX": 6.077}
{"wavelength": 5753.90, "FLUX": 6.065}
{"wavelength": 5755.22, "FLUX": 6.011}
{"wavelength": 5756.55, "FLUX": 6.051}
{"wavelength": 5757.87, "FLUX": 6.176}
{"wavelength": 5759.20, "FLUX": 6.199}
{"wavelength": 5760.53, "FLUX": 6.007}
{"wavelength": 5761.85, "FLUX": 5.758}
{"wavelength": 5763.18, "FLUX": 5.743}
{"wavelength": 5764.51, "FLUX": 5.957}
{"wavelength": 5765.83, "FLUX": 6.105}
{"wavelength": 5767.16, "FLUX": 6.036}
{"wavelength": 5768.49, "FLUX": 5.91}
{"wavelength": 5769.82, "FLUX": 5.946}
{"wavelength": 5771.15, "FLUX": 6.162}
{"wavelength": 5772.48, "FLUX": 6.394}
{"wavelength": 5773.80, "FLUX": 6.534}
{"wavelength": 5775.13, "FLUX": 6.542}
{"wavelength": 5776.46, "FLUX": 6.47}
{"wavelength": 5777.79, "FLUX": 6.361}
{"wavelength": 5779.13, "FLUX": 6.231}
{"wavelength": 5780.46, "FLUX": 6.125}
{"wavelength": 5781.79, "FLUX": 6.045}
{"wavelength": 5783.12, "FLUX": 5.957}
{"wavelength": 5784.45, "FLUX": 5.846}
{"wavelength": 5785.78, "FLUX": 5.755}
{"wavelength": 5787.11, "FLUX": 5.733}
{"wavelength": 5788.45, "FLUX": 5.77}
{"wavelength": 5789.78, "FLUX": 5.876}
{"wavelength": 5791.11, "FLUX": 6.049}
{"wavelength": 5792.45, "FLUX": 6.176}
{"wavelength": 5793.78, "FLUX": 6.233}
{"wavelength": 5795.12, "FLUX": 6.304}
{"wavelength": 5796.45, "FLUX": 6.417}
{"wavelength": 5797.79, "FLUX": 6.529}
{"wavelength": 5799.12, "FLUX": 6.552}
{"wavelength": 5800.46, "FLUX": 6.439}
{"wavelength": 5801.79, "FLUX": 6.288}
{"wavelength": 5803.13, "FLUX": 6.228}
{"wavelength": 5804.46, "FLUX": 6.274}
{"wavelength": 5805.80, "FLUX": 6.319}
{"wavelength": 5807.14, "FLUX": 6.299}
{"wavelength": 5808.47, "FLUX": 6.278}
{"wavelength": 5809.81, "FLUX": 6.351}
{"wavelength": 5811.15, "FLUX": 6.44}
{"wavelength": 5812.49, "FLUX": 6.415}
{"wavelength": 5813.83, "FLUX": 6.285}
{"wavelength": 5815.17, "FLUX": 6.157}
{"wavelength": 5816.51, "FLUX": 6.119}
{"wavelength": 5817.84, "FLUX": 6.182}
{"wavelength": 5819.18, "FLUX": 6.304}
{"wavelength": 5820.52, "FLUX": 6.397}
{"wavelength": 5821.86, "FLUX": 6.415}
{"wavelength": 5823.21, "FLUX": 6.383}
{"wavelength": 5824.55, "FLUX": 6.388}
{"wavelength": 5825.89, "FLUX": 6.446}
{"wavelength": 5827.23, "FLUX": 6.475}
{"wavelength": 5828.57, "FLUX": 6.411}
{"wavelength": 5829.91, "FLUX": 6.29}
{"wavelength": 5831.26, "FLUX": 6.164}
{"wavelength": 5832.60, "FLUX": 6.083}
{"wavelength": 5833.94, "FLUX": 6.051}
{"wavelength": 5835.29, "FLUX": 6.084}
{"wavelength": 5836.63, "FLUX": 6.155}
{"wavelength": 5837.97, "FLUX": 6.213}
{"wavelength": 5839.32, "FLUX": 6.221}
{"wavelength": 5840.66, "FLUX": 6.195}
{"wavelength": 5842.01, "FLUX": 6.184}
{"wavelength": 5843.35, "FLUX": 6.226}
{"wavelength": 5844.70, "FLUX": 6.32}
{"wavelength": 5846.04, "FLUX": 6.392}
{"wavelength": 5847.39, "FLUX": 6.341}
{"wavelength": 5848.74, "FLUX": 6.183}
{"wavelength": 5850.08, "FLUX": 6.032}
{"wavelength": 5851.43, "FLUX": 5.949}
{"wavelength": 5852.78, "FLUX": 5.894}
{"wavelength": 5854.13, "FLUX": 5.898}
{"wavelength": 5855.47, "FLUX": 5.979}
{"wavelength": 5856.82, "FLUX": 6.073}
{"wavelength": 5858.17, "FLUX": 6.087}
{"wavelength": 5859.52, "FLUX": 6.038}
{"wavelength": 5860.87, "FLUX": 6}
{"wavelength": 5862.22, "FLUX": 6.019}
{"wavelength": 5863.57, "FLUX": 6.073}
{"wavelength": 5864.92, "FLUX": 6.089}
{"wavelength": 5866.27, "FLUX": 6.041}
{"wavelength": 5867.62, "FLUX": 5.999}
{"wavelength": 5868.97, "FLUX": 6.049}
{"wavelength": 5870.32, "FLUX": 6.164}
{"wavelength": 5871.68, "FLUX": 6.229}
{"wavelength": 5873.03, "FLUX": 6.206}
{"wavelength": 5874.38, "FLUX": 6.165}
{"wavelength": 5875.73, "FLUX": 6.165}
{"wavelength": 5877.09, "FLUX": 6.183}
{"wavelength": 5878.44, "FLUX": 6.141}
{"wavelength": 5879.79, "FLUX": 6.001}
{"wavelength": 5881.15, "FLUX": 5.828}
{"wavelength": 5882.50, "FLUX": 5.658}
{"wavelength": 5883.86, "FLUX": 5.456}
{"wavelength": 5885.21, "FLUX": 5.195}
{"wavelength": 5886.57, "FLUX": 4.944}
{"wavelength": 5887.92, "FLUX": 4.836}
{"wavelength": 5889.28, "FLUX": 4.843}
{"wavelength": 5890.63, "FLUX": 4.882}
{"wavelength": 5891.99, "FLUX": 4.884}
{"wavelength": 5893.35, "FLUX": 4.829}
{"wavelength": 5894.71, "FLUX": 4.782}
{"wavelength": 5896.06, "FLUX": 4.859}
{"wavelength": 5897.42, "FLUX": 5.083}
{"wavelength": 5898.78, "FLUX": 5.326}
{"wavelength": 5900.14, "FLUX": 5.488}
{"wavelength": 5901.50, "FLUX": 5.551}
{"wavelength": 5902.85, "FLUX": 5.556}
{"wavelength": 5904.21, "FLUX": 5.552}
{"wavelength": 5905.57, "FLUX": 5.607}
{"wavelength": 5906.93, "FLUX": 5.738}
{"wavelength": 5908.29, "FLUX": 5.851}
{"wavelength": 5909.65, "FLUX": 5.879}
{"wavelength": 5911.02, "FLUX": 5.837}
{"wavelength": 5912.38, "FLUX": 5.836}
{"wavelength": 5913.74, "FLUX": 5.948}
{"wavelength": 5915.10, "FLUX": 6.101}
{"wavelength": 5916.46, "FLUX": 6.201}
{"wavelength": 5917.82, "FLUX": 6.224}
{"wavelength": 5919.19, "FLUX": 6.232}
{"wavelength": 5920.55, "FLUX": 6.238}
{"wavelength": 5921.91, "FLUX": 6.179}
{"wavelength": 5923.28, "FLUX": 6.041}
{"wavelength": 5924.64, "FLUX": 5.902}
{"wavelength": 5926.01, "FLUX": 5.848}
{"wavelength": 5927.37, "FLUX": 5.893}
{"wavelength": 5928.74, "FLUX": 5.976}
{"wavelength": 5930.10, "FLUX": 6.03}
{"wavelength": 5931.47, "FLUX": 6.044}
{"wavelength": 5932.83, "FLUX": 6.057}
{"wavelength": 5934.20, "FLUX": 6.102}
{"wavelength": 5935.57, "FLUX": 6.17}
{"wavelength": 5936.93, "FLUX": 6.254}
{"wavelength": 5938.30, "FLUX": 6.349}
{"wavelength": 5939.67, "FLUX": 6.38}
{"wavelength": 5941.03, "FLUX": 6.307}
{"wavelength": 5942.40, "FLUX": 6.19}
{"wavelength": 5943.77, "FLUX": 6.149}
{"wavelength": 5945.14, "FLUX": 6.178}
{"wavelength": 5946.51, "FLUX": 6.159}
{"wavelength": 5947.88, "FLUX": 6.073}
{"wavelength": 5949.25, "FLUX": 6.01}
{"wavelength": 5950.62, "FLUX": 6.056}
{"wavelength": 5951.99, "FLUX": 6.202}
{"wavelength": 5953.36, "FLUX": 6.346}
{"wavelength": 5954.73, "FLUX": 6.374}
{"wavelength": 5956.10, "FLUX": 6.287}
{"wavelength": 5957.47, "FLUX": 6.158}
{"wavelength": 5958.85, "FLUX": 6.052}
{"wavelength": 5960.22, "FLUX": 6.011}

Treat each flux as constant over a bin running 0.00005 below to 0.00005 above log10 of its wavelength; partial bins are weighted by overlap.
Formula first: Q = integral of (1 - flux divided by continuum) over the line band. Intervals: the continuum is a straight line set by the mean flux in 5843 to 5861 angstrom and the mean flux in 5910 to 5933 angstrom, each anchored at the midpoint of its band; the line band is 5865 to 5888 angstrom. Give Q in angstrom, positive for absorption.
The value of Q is 0.8 angstrom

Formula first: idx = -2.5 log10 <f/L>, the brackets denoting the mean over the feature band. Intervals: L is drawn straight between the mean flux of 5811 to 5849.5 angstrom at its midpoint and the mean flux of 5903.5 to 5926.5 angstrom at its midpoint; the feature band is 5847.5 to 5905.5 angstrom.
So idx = 0.07 mag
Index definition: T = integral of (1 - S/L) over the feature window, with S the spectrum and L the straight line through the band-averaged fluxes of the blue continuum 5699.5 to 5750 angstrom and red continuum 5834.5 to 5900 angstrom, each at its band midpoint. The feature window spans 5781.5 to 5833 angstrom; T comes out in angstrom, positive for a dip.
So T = -2.6 angstrom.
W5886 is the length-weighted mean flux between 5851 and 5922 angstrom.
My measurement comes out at 5.75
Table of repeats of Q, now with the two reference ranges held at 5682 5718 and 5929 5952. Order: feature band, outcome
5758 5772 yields -0.2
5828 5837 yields -0.3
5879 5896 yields 2.5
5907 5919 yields 0.3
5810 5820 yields -0.5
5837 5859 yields -0.4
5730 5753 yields -1.1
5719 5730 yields -1.4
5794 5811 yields -1.1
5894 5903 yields 1.3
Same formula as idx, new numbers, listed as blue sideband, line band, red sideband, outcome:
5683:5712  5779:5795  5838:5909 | -0.04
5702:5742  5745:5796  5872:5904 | -0.03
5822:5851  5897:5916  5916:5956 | 0.09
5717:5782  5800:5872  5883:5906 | -0.12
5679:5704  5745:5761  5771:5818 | 0.01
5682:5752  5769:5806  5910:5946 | -0.02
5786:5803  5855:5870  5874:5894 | -0.08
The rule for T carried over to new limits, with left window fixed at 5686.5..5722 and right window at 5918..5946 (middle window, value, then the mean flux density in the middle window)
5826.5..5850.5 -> -0.9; 6.23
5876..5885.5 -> 0.4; 5.82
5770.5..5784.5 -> -0.8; 6.26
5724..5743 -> -1.7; 6.38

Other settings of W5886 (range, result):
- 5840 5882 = 6.1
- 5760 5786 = 6.1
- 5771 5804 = 6.2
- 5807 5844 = 6.27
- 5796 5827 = 6.34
